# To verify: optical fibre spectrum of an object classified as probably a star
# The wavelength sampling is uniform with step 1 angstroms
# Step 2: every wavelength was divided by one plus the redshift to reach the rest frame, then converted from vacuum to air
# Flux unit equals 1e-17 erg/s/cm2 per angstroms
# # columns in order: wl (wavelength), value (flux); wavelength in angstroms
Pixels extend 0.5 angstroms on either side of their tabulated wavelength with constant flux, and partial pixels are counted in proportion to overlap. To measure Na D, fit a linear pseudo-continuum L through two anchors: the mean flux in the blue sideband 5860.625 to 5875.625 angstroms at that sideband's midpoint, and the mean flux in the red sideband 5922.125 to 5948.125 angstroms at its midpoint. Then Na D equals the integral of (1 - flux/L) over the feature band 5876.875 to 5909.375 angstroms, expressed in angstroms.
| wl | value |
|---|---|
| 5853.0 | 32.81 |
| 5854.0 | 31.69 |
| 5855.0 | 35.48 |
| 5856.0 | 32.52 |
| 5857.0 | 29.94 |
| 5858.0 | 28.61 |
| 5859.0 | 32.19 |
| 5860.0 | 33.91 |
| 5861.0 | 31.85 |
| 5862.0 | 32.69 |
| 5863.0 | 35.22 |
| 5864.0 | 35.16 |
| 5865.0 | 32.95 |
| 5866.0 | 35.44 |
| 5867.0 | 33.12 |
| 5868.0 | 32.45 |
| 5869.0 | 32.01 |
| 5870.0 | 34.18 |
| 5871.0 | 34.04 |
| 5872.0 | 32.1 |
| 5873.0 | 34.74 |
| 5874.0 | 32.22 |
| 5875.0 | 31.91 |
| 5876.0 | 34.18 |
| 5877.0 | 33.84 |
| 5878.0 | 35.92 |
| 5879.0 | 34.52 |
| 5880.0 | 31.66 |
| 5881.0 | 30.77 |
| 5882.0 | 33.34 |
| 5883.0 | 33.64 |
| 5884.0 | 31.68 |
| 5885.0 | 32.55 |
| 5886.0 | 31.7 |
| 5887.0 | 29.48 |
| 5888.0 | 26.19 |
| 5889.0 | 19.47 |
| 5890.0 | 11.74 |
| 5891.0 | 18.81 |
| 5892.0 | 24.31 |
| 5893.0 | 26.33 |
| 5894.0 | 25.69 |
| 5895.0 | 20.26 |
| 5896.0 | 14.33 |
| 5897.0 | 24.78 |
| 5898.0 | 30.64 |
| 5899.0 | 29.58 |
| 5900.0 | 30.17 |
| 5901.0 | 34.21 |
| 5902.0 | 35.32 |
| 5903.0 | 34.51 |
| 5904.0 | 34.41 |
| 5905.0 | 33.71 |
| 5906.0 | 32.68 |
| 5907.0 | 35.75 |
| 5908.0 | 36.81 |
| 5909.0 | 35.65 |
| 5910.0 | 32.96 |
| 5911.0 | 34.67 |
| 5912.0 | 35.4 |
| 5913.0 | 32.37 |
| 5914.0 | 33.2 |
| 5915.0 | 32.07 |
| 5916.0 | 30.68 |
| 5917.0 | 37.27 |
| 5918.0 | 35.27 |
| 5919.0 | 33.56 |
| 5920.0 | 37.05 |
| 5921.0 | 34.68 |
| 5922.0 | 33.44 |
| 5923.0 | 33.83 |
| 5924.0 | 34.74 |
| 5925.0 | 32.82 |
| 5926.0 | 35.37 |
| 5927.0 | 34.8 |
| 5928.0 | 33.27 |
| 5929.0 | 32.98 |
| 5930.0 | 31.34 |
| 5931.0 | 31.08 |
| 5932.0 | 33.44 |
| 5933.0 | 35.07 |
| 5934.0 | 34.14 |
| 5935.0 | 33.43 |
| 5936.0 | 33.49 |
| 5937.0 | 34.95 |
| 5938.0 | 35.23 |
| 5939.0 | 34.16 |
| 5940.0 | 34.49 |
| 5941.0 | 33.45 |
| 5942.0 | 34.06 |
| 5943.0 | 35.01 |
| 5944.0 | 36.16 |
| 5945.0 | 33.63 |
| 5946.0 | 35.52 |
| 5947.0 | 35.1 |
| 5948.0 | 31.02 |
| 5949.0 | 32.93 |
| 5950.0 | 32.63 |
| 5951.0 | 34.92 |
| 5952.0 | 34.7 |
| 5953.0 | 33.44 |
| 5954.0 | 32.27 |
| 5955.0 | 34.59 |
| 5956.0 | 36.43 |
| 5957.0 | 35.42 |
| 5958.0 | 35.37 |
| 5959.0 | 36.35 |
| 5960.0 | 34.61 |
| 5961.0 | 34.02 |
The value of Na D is 4.0 angstroms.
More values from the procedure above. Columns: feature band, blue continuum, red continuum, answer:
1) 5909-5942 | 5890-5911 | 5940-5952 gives -2.1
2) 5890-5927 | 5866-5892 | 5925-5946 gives 1.2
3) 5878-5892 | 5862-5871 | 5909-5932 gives 2.3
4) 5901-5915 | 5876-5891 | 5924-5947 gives -1.2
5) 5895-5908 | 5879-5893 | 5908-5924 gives 0.2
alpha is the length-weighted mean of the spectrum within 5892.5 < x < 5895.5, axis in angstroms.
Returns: 24.1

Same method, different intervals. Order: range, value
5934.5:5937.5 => 34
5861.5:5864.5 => 34.4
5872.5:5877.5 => 33.4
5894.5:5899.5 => 23.9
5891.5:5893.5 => 25.3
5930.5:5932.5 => 32.3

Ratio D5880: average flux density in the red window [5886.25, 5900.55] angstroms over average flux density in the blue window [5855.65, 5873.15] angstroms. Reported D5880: 0.73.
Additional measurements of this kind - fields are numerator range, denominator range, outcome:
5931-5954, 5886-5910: 1.21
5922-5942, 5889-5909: 1.20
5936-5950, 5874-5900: 1.22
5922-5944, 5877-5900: 1.24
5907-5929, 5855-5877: 1.04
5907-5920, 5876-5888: 1.06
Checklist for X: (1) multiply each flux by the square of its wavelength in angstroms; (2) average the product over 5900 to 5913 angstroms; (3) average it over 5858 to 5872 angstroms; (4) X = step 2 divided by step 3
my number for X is 1.0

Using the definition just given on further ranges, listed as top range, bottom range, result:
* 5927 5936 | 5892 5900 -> 1.35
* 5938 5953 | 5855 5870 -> 1.07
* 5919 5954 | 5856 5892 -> 1.11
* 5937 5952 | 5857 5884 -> 1.06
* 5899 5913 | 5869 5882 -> 1.03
